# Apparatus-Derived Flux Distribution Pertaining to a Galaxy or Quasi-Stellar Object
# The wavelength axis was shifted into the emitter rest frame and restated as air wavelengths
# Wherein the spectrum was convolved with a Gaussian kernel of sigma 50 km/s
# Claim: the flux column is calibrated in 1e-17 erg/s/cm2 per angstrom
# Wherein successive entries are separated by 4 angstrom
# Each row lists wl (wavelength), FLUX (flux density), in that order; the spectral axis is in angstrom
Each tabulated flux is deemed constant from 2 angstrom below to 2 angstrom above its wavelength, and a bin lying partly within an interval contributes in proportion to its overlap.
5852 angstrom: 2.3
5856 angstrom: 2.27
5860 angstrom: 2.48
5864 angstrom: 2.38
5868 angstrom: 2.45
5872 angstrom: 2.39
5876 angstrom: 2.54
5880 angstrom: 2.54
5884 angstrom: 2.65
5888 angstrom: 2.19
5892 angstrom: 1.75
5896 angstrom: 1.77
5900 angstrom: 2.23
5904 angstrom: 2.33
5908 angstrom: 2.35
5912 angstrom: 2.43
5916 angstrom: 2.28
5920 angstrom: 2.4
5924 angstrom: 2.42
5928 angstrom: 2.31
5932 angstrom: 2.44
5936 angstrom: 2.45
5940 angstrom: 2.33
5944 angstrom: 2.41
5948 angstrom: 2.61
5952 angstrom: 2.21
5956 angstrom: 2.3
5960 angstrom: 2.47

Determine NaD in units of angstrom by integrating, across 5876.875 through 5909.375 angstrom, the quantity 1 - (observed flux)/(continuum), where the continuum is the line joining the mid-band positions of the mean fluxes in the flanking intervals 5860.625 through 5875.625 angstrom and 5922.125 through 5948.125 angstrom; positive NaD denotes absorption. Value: 2.5 angstrom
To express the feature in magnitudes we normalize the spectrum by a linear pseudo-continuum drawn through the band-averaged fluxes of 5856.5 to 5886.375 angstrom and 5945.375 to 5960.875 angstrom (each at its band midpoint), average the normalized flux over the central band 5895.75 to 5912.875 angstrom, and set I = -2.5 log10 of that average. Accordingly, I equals 0.087 mag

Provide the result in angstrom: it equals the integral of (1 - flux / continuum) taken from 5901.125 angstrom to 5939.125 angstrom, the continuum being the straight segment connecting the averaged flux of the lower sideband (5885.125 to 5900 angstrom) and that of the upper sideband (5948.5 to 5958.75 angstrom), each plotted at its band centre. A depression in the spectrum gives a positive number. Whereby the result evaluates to -4.16 angstrom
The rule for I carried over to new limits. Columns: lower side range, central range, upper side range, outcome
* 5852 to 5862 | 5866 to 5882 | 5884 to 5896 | -0.131 mag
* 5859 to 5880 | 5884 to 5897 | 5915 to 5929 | 0.191 mag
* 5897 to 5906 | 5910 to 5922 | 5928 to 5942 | -0.034 mag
